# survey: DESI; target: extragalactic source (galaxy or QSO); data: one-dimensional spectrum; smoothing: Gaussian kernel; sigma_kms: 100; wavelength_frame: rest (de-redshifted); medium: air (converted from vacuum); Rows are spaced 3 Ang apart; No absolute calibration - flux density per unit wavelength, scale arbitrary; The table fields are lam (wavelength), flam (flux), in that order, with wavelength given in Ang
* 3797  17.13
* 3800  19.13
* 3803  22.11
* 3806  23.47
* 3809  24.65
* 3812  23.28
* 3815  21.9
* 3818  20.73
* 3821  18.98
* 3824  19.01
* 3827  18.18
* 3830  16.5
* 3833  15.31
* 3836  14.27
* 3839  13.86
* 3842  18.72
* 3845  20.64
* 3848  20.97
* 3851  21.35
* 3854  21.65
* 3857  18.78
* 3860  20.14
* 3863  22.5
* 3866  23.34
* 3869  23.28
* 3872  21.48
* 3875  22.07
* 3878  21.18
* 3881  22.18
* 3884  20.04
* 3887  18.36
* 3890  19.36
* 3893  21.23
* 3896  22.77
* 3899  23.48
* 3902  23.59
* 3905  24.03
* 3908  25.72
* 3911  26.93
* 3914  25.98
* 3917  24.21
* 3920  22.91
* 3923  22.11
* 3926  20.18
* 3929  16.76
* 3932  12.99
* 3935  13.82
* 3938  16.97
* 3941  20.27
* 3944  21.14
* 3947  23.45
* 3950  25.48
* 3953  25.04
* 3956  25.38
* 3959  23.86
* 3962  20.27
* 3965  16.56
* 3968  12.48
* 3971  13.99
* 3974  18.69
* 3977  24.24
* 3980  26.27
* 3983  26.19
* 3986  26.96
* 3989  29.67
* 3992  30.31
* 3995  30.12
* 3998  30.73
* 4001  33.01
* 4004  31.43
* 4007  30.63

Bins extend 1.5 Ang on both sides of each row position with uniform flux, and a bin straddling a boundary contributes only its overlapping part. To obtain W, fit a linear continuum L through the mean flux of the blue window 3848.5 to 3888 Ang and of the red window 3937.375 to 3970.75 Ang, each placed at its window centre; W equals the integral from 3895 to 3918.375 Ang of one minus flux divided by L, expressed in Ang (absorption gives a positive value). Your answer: -3.9 Ang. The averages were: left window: 21.3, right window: 20.8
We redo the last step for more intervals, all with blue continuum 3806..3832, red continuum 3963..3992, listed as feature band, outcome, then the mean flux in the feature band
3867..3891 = 0.0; 21.1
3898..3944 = 0.4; 21.3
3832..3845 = 2.9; 16.1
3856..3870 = -0.5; 21.6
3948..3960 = -1.7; 24.9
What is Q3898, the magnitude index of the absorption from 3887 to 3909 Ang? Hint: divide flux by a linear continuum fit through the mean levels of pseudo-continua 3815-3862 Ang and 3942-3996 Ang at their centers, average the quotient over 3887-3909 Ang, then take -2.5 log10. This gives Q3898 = -0.08 mag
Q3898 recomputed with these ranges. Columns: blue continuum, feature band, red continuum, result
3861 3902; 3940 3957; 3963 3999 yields -0.02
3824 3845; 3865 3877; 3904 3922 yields -0.10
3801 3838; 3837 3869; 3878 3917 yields 0.04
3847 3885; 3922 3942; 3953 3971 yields 0.16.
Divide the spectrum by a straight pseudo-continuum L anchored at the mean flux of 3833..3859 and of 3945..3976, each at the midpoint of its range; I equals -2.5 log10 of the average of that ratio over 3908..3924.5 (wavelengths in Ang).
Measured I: -0.23 mag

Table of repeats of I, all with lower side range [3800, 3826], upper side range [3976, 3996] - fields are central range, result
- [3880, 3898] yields 0.17 mag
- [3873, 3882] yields 0.10 mag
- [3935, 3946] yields 0.35 mag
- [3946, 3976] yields 0.29 mag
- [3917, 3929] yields 0.19 mag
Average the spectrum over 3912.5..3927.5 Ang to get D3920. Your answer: 23.1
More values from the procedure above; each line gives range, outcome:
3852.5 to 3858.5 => 20.2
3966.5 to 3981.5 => 19.1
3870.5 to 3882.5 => 21.7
